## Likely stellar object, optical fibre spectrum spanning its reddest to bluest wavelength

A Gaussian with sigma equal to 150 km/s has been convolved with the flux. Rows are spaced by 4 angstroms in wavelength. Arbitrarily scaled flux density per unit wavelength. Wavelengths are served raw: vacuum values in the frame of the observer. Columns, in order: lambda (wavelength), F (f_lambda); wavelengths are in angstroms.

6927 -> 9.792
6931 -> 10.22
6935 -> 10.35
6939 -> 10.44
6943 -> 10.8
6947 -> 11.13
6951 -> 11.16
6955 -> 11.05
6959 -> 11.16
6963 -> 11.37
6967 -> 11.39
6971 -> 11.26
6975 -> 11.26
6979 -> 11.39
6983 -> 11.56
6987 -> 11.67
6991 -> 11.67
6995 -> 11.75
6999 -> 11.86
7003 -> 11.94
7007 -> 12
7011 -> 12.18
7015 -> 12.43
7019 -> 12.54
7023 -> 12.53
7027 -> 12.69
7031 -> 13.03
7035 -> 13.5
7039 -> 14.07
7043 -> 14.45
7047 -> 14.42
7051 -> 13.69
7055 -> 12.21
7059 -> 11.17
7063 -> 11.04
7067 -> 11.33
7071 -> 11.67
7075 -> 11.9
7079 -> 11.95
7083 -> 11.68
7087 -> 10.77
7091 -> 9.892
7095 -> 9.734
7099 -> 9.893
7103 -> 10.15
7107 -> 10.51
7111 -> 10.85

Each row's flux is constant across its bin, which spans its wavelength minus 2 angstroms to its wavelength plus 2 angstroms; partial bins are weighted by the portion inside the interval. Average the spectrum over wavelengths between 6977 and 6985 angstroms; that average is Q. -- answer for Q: 11.5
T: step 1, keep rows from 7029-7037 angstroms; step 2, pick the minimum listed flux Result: 13.03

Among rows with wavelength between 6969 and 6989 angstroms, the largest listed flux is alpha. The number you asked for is 11.67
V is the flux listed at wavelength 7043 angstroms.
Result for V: 14.45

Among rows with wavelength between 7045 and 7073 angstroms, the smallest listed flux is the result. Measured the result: 11.04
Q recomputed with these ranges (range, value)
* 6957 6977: 11.3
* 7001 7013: 12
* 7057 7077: 11.4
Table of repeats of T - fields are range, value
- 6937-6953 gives 10.44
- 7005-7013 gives 12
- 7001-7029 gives 11.94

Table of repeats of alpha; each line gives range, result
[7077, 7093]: 11.95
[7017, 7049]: 14.45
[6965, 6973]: 11.39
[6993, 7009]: 12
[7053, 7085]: 12.21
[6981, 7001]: 11.86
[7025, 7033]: 13.03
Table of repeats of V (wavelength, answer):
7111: 10.85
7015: 12.43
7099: 9.893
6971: 11.26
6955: 11.05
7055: 12.21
